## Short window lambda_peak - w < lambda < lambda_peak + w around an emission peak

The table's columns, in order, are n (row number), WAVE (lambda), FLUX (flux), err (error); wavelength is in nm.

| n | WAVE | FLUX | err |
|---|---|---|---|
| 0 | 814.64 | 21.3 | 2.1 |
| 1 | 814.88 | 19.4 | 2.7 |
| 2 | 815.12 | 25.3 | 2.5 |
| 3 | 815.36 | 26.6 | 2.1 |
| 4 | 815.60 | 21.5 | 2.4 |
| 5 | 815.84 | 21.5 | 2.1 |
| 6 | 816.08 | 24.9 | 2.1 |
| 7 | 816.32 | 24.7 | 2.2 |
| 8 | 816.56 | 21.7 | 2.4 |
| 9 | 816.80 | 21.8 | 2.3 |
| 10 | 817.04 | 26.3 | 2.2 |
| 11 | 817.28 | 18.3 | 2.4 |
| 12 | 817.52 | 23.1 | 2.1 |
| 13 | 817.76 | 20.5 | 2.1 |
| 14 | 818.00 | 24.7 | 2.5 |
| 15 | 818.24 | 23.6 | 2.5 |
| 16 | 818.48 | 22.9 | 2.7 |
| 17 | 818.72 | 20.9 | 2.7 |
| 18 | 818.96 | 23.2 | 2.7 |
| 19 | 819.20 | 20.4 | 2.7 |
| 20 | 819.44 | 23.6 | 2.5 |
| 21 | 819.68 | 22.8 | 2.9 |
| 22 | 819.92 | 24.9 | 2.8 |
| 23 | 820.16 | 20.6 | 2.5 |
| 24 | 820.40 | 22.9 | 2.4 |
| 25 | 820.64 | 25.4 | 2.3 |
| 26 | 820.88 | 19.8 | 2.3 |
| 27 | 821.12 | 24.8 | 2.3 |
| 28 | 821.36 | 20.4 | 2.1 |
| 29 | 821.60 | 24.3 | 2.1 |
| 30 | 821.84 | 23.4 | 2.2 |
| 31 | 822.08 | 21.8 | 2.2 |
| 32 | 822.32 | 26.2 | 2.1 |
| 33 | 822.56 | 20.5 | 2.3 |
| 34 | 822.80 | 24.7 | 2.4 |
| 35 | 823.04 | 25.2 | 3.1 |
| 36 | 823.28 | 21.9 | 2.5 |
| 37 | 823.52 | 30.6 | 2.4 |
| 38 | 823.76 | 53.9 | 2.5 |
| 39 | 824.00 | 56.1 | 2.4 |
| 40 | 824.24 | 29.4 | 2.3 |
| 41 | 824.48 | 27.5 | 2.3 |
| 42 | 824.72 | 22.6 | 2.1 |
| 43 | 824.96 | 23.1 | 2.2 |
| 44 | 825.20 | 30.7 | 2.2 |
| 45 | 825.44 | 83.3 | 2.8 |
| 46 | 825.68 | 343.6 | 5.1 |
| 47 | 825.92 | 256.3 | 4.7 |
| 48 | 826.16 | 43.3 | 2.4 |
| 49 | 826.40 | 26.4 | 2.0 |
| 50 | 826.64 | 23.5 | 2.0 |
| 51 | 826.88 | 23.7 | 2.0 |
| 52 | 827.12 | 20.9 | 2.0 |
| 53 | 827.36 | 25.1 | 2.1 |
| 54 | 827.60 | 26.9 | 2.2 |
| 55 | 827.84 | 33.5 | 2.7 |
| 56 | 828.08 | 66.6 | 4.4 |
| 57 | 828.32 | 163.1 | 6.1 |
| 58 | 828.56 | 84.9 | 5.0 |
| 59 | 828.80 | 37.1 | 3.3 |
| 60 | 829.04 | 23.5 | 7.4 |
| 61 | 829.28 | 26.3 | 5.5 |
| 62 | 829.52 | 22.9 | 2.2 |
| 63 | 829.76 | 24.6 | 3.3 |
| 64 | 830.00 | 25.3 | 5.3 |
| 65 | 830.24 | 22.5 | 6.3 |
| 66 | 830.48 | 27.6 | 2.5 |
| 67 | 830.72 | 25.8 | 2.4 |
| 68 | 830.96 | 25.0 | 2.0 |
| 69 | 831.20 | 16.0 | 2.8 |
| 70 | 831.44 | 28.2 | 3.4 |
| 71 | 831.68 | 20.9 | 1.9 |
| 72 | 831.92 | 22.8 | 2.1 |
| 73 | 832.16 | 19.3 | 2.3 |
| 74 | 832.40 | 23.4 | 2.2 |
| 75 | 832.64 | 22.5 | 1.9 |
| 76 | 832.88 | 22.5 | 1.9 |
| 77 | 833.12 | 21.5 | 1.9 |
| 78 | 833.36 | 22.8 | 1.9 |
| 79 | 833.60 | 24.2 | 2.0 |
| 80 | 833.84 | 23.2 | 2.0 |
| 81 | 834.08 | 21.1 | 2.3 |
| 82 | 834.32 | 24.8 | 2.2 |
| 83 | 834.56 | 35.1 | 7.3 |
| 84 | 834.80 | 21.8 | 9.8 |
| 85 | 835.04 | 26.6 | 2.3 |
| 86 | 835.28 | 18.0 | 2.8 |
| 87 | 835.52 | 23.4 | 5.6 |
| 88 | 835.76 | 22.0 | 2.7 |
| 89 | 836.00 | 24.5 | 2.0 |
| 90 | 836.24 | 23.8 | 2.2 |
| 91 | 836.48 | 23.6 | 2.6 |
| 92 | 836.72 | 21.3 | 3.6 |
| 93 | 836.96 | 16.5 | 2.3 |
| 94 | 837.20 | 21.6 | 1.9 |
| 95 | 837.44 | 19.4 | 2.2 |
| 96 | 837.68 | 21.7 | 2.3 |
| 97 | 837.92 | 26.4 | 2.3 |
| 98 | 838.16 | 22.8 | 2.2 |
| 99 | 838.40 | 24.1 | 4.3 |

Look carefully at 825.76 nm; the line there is Halpha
